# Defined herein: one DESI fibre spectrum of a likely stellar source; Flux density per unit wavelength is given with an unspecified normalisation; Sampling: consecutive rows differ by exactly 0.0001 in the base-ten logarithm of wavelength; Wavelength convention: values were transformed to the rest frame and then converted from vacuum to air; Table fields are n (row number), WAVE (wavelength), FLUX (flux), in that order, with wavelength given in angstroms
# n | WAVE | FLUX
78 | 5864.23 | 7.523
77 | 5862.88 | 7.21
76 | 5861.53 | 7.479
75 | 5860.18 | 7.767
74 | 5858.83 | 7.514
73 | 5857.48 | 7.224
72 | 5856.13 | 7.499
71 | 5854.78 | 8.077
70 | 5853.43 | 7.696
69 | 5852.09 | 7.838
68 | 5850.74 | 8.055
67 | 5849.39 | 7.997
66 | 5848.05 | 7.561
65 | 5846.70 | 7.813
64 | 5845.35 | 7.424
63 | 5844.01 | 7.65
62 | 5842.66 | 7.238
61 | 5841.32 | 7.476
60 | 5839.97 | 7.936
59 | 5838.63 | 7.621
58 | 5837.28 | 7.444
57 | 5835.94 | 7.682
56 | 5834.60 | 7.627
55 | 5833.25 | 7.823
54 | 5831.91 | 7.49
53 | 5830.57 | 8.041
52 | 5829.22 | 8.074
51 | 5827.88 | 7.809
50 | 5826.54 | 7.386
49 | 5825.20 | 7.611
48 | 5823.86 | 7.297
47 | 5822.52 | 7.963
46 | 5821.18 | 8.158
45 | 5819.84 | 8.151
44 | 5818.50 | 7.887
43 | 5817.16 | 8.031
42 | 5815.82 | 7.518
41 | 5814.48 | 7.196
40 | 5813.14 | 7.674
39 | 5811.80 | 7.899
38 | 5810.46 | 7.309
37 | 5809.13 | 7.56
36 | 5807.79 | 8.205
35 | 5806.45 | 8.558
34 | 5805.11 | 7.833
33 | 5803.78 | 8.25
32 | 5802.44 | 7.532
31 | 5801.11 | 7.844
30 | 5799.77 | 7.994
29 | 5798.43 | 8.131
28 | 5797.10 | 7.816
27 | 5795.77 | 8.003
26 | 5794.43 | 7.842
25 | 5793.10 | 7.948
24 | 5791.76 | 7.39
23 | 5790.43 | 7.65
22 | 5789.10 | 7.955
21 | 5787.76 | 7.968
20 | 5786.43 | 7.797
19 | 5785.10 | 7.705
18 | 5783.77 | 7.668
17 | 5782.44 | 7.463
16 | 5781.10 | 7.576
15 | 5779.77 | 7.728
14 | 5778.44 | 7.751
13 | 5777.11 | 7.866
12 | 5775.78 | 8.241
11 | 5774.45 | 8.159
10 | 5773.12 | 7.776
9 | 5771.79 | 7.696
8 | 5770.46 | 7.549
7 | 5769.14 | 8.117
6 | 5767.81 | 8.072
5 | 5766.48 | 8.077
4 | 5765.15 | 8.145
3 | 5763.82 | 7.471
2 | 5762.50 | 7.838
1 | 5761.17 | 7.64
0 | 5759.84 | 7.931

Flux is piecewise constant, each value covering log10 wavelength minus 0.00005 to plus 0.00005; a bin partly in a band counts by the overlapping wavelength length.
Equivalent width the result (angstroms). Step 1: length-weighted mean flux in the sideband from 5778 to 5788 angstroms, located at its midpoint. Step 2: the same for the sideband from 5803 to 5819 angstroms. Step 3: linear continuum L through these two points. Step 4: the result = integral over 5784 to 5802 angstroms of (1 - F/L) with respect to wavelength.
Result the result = -0.2 angstroms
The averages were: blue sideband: 7.7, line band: 7.84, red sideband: 7.82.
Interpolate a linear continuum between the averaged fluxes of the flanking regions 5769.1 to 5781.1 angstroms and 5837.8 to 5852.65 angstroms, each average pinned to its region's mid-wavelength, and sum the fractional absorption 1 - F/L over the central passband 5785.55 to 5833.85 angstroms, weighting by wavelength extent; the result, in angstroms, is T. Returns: -0.3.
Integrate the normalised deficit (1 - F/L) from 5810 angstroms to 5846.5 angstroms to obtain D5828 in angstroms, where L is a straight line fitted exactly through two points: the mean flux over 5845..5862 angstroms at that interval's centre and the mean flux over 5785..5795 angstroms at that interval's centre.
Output 0.2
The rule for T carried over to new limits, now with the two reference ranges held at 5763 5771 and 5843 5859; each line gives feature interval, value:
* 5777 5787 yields 0.24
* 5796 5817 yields -0.05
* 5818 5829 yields -0.04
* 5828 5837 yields -0.04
